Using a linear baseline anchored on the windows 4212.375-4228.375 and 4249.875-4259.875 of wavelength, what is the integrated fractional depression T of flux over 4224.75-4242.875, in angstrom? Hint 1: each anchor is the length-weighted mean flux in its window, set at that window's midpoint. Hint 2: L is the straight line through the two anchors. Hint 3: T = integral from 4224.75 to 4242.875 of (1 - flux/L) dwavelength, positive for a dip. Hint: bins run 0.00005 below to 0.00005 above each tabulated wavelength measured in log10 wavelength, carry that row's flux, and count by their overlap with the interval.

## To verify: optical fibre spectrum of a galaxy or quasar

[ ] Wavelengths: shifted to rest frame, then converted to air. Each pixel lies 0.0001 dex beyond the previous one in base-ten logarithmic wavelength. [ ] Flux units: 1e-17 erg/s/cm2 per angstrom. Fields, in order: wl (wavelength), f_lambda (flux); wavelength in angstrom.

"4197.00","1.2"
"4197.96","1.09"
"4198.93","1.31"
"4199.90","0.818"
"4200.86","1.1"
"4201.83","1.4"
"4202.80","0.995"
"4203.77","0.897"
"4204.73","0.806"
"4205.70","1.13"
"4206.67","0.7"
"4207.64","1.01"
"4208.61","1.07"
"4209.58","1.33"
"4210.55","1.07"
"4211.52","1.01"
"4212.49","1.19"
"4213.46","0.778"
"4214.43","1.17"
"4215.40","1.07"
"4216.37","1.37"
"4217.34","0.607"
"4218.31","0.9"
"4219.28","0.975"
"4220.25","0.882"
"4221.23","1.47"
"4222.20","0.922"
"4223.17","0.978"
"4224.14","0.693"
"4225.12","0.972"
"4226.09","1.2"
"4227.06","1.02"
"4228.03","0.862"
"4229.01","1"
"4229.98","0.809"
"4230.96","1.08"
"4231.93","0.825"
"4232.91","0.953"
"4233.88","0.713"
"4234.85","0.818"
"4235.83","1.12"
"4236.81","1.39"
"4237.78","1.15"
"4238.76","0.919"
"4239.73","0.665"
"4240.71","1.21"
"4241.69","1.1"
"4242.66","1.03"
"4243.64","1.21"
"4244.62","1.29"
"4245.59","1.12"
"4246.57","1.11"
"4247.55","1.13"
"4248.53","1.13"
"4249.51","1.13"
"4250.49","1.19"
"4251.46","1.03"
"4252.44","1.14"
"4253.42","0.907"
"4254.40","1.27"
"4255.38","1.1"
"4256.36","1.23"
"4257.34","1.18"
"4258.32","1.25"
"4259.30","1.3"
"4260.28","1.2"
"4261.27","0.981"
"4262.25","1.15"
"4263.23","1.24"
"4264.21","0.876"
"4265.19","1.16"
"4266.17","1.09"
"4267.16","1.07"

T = 1.2 angstrom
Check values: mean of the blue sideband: 1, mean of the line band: 0.991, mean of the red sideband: 1.16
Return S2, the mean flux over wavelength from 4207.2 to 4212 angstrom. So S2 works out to 1.1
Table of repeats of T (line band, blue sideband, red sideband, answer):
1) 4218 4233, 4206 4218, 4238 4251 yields 1.2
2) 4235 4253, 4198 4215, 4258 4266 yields 0.0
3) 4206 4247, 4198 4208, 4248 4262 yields 2.2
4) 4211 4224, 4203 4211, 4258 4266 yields 0.1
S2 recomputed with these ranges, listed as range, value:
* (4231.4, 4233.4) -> 0.894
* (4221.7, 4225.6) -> 0.893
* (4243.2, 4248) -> 1.17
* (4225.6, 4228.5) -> 1.03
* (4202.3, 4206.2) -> 0.958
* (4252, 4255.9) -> 1.1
